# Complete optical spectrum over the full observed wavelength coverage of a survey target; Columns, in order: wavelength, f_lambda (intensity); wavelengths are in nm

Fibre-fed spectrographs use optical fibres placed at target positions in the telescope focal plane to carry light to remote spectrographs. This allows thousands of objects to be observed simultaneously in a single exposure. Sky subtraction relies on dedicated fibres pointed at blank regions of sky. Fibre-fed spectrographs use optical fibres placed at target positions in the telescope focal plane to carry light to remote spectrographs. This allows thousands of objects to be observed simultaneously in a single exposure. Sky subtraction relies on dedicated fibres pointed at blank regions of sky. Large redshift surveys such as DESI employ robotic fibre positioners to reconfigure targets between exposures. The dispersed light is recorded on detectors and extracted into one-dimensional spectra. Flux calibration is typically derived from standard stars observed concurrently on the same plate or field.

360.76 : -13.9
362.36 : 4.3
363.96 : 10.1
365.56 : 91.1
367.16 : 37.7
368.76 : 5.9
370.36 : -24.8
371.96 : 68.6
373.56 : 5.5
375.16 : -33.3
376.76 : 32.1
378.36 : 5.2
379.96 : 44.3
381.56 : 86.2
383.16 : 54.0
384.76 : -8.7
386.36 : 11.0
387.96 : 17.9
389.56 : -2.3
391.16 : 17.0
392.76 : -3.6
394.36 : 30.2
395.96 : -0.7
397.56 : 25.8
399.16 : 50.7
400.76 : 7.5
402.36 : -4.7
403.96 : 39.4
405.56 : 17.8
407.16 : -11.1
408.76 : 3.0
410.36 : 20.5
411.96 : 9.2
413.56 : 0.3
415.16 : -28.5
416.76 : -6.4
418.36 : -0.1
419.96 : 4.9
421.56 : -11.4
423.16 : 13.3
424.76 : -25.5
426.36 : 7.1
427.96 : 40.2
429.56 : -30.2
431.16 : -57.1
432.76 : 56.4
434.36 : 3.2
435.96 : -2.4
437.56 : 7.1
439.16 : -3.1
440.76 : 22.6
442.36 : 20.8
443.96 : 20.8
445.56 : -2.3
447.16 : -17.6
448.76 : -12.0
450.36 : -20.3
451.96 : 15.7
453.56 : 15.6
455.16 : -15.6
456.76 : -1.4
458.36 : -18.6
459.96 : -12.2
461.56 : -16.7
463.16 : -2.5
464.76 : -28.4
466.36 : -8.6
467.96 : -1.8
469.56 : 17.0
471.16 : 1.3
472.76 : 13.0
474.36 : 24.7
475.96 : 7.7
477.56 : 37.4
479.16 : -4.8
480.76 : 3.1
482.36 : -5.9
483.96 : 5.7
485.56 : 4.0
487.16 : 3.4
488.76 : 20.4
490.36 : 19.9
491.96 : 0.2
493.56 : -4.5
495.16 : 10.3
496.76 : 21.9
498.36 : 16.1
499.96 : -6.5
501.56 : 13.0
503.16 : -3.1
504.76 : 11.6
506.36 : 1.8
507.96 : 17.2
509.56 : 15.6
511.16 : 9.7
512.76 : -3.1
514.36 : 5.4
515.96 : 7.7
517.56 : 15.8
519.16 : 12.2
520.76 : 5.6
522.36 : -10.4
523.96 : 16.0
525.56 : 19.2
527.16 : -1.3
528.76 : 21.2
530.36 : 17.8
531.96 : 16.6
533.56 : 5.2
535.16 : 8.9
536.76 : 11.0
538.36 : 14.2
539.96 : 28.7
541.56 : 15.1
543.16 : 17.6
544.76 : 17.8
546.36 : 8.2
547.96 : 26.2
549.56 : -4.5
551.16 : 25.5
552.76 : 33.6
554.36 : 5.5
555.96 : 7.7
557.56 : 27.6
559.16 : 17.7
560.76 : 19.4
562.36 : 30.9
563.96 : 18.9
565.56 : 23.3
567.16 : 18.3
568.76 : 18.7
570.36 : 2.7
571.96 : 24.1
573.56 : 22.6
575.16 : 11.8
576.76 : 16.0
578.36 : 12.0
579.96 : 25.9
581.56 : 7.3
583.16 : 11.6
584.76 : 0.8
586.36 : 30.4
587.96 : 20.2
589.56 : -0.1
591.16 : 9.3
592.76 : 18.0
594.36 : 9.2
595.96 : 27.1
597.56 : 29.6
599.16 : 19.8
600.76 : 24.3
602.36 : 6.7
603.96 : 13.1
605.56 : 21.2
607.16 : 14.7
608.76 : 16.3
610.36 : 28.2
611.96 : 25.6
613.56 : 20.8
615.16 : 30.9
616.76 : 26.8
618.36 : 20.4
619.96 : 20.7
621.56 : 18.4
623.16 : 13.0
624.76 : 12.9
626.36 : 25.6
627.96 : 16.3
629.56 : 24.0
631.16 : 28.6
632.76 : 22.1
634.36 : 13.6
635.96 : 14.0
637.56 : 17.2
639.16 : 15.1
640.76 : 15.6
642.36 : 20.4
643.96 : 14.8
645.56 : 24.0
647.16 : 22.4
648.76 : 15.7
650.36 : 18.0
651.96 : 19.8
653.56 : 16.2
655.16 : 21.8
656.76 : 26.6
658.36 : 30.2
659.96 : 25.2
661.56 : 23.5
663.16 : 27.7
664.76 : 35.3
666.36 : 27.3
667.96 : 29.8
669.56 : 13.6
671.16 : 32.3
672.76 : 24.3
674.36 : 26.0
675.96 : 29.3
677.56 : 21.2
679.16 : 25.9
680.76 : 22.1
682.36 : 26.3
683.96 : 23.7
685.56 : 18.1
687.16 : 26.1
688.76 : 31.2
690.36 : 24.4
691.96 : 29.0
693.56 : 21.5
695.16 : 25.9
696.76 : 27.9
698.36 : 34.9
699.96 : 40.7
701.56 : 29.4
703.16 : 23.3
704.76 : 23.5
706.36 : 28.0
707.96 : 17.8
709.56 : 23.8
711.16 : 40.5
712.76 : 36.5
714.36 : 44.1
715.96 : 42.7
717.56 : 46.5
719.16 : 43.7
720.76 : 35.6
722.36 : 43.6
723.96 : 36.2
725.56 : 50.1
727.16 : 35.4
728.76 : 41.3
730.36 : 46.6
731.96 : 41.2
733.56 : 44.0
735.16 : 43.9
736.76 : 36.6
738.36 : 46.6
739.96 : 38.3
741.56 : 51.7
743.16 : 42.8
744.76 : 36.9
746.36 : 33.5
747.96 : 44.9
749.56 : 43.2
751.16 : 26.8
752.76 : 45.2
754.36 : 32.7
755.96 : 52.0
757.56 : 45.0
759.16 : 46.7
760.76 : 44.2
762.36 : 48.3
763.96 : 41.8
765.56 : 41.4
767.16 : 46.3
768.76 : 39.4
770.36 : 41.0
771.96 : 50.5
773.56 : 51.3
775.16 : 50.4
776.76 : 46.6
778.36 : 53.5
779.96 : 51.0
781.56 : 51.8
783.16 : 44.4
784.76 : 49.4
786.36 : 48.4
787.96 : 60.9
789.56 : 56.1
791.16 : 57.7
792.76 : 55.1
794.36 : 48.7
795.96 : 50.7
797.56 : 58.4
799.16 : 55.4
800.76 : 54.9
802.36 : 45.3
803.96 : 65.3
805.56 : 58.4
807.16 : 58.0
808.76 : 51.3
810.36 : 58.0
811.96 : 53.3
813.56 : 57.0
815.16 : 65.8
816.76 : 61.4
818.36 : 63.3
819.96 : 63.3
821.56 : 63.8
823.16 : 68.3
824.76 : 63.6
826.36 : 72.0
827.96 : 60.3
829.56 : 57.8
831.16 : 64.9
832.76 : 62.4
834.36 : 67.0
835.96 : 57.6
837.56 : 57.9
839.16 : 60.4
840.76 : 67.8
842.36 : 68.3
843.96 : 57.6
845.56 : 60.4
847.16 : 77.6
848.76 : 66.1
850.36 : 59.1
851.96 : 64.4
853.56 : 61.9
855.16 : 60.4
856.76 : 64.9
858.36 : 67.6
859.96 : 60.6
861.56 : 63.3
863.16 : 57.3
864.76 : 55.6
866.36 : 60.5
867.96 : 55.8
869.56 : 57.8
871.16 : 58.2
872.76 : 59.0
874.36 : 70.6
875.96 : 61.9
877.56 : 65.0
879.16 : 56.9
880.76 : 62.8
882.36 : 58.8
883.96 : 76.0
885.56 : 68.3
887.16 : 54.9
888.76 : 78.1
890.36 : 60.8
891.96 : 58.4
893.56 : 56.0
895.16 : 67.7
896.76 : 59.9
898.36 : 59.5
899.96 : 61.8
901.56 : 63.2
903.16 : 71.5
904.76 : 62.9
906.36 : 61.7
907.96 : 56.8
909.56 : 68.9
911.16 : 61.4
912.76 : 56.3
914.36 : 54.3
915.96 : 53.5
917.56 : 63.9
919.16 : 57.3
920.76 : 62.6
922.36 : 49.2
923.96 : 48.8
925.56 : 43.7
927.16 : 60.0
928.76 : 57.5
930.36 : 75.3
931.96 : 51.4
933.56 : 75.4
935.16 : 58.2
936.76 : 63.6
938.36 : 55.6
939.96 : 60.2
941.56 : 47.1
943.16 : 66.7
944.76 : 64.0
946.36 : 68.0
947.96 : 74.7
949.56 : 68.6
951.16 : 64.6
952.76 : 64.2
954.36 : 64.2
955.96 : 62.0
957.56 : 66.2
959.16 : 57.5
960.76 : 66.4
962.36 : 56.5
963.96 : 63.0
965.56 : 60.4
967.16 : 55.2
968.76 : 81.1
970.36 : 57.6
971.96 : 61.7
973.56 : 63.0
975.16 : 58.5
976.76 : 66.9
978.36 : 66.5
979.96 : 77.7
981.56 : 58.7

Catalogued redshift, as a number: 0.79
